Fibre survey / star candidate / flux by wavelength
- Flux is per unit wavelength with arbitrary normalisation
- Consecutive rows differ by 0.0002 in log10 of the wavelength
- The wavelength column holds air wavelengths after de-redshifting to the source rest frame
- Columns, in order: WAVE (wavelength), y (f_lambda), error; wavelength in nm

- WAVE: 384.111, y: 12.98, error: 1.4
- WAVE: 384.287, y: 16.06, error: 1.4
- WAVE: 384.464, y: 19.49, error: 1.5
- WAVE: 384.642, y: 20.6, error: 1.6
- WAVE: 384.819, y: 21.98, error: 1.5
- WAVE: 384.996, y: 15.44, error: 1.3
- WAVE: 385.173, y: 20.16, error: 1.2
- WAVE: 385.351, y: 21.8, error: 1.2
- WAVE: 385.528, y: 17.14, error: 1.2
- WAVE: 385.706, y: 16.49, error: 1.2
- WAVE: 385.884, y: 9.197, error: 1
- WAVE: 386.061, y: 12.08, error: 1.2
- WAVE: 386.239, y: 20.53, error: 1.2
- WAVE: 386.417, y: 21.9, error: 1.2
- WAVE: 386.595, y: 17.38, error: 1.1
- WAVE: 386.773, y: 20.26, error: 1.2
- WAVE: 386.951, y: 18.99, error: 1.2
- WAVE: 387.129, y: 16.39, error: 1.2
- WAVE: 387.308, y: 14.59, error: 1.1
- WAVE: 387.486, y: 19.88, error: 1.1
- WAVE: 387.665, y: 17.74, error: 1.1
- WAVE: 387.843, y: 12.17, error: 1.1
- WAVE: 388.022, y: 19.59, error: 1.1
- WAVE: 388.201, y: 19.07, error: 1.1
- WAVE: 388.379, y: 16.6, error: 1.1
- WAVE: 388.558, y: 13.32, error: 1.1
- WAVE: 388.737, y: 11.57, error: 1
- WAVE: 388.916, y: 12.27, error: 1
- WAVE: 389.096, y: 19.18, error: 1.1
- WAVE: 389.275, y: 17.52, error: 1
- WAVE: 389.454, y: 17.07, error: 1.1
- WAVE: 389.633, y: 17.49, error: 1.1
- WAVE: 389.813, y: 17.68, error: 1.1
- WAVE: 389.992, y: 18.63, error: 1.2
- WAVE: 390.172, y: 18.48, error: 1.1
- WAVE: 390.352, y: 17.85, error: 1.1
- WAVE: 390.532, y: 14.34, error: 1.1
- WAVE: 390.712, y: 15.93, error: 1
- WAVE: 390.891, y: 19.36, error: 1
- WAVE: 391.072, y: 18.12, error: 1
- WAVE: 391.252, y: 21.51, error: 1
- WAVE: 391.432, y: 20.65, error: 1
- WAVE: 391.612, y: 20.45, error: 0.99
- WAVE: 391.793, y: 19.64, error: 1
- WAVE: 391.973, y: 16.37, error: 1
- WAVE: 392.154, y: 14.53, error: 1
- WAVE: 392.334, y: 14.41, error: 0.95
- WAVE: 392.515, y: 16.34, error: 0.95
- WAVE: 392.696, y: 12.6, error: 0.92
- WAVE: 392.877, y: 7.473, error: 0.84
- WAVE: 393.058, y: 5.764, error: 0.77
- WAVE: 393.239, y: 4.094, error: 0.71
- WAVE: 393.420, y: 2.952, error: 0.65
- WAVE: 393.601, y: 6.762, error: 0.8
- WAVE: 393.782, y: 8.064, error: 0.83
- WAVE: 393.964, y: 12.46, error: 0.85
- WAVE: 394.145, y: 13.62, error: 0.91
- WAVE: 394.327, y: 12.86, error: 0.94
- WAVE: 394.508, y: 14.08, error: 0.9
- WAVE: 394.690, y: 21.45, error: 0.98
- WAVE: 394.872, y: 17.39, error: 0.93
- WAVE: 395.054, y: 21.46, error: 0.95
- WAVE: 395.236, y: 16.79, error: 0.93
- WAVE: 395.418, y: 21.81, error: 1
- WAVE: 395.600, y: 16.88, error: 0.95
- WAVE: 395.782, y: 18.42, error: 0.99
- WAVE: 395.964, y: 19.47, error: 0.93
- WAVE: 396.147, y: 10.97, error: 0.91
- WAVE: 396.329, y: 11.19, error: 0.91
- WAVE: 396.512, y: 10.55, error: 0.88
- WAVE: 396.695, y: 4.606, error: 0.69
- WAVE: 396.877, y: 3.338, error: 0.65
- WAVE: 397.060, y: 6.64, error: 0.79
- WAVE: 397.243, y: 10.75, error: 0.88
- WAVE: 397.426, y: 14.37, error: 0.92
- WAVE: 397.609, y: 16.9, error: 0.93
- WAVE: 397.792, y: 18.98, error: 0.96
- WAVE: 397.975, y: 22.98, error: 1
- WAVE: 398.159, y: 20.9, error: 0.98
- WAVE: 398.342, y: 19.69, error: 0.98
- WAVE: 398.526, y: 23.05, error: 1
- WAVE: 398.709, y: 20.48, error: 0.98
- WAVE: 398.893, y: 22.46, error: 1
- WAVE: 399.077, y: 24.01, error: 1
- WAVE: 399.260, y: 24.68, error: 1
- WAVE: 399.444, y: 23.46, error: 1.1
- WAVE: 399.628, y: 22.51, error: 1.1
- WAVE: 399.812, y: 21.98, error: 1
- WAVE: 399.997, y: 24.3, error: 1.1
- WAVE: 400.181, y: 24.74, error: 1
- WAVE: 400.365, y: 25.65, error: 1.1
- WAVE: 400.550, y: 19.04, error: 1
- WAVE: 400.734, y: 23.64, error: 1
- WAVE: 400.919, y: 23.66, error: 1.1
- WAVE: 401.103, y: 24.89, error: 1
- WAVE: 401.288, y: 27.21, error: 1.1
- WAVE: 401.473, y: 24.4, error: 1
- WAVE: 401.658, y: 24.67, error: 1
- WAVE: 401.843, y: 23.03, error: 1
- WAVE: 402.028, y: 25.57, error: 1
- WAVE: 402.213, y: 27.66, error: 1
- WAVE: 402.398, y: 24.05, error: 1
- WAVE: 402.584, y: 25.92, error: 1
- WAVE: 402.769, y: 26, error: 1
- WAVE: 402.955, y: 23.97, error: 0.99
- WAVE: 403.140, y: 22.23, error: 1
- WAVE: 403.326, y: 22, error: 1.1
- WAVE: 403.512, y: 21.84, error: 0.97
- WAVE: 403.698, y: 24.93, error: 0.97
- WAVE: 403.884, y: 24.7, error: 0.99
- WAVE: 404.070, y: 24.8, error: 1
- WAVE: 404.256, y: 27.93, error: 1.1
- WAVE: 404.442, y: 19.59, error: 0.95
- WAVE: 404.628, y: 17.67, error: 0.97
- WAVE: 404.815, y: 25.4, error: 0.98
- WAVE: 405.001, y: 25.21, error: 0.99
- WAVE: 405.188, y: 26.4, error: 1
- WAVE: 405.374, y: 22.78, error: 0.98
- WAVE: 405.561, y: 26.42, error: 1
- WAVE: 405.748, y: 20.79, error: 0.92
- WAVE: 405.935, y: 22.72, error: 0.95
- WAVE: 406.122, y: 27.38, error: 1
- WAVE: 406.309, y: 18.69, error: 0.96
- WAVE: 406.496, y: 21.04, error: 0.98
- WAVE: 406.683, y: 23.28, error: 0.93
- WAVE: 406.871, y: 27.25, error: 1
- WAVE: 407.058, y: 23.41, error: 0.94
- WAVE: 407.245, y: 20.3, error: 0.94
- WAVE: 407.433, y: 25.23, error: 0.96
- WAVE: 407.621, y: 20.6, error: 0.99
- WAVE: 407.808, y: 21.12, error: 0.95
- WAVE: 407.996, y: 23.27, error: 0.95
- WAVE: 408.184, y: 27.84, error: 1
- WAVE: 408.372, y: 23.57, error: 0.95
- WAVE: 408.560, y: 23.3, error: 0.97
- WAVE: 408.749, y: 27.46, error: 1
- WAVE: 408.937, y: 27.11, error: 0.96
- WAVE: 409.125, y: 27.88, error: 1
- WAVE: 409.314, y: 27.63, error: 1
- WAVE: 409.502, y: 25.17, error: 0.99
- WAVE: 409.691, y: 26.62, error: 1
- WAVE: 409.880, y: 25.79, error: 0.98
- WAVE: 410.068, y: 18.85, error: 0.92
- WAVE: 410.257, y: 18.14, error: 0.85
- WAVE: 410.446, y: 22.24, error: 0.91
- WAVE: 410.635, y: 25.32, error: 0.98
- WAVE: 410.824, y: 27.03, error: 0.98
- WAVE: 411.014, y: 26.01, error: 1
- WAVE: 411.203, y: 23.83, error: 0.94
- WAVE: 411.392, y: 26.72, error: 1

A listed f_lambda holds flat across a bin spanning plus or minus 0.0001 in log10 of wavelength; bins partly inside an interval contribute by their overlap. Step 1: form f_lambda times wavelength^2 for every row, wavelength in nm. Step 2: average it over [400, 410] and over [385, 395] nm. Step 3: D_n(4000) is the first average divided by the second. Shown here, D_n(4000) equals 1.7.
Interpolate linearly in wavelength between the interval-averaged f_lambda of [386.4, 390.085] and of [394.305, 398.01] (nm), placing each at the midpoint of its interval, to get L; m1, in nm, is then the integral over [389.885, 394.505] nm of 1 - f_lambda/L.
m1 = 0.53 nm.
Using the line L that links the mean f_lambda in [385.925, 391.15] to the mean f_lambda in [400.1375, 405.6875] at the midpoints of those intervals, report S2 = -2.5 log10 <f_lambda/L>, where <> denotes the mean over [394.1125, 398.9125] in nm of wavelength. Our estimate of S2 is 0.300 mag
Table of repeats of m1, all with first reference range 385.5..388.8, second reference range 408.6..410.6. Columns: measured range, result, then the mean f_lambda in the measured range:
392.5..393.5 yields 0.590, 7.64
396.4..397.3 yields 0.580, 7.13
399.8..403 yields -0.414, 24.5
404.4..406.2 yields -0.030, 23.5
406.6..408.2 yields 0.033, 23.4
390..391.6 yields -0.043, 18.4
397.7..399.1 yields -0.054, 21.4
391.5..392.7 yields 0.110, 16.7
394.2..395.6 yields 0.116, 17.8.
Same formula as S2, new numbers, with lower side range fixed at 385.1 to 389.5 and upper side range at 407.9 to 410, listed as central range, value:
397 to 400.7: 0.06 mag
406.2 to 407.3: 0.11 mag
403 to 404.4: -0.01 mag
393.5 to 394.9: 0.45 mag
